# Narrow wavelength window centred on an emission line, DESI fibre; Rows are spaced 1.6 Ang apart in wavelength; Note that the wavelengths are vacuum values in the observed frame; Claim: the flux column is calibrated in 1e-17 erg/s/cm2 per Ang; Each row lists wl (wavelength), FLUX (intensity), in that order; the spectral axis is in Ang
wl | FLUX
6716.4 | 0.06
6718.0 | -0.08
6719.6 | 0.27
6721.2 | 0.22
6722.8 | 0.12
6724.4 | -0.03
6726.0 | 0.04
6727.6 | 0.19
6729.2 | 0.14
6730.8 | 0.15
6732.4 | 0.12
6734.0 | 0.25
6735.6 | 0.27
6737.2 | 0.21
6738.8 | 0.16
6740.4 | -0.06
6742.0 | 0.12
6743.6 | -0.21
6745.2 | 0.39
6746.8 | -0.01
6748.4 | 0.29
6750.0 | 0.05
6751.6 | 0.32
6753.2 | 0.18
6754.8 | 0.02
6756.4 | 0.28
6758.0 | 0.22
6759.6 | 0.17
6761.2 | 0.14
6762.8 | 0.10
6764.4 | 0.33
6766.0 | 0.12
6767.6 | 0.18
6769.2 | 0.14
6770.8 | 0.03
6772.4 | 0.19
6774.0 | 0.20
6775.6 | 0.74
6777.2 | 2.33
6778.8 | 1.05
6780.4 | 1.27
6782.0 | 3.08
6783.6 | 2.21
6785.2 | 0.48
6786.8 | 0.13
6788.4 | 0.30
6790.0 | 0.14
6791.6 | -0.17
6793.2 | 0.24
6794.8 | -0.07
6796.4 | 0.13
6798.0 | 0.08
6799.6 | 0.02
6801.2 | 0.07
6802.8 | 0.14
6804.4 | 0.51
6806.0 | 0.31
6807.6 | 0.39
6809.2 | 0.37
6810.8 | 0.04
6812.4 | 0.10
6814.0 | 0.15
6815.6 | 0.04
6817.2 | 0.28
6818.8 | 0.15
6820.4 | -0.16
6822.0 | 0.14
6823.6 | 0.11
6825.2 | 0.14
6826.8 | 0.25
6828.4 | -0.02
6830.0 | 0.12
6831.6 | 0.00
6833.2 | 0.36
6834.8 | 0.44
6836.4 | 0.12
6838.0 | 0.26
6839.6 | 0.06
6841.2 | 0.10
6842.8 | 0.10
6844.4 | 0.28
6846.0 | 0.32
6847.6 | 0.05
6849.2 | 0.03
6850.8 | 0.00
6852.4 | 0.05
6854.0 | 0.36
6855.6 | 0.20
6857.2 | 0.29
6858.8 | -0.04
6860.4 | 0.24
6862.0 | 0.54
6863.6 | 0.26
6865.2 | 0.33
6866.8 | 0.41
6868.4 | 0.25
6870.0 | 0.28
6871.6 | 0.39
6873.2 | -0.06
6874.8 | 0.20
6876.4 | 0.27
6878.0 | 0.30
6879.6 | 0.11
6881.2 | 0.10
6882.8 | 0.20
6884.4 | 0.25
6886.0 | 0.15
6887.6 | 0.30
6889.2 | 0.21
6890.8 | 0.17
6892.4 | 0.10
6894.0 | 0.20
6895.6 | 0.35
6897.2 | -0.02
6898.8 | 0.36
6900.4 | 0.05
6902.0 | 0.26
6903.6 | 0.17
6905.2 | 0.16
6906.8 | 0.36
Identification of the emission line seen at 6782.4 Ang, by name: [O II]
